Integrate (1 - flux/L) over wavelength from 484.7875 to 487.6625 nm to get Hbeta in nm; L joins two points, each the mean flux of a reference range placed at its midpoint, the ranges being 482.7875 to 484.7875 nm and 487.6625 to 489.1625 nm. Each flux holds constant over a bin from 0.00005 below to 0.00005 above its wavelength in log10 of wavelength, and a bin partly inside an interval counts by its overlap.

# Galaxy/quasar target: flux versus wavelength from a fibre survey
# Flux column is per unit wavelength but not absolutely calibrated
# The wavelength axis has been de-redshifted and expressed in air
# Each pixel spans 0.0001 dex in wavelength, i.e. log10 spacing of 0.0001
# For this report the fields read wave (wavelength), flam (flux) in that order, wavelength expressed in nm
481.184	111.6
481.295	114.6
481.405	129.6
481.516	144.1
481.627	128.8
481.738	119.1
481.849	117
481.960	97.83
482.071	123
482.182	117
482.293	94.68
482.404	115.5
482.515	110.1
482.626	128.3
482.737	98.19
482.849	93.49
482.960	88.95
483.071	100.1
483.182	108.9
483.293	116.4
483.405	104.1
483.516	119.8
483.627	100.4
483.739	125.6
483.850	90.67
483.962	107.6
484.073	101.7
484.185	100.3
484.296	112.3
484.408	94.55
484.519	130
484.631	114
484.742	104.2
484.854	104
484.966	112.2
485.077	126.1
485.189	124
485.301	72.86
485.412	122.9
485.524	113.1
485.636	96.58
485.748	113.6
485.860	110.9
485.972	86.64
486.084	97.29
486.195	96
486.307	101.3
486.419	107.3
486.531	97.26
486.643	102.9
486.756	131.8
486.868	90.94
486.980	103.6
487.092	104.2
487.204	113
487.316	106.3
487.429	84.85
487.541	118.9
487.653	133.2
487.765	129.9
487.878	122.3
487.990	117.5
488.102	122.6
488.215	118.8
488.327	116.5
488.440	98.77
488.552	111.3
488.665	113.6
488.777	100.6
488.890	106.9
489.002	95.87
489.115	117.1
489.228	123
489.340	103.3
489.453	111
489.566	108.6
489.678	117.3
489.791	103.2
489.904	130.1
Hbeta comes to 0.11 nm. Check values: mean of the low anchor 106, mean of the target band 106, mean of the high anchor 114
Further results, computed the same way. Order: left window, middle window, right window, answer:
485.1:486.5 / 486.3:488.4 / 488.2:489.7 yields -0.10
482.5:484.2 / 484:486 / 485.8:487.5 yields -0.07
